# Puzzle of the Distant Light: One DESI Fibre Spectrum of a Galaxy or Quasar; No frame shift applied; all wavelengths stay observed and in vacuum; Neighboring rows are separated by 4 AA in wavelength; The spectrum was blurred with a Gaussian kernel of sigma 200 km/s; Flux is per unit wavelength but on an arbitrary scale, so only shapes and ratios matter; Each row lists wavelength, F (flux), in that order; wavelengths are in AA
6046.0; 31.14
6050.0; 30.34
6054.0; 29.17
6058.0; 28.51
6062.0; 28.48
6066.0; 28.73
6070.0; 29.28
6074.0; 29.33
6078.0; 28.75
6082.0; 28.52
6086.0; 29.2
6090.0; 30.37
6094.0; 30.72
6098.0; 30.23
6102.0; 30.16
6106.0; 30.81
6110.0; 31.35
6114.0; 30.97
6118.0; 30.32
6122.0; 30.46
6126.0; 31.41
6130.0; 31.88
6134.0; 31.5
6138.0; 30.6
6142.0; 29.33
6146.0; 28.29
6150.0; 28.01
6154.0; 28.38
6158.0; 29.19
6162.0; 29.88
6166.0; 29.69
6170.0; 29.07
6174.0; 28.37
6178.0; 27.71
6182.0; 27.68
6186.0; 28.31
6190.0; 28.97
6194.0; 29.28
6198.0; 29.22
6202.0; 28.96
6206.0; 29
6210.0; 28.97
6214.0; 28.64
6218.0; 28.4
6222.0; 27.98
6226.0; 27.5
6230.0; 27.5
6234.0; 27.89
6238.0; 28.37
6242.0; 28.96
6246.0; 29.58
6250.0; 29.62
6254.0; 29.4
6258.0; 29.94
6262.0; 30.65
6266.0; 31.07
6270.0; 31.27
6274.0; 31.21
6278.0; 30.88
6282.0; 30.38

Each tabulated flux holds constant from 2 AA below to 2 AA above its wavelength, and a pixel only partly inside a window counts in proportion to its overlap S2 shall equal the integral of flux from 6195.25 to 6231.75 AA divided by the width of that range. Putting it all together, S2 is 28.5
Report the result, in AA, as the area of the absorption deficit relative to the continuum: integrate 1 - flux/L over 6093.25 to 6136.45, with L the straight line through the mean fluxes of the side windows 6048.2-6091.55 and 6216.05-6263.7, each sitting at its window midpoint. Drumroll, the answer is -2.7 AA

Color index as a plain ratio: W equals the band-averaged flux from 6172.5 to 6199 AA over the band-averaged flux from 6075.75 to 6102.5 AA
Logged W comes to 0.96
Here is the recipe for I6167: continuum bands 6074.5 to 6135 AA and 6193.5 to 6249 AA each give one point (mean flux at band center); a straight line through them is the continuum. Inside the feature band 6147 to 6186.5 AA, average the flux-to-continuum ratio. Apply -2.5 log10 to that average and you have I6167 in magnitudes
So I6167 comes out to 0.030 mag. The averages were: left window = 30.4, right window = 28.6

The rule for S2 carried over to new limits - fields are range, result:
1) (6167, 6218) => 28.7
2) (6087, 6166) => 30.2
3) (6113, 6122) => 30.6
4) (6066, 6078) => 29.1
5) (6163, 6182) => 28.7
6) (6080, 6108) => 30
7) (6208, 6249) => 28.4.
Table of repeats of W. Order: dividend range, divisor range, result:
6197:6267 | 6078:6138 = 0.95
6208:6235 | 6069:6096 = 0.96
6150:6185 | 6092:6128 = 0.93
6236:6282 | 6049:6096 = 1.03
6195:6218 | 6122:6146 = 0.94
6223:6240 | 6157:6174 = 0.95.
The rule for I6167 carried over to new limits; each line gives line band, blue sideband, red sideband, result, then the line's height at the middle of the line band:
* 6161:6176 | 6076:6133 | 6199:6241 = 0.002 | 29.3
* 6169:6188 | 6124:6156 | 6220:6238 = 0.031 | 29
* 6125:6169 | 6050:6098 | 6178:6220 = -0.031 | 28.9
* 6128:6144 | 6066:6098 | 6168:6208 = -0.064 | 29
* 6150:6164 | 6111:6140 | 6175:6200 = 0.028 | 29.8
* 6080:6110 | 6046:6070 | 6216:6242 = -0.041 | 29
